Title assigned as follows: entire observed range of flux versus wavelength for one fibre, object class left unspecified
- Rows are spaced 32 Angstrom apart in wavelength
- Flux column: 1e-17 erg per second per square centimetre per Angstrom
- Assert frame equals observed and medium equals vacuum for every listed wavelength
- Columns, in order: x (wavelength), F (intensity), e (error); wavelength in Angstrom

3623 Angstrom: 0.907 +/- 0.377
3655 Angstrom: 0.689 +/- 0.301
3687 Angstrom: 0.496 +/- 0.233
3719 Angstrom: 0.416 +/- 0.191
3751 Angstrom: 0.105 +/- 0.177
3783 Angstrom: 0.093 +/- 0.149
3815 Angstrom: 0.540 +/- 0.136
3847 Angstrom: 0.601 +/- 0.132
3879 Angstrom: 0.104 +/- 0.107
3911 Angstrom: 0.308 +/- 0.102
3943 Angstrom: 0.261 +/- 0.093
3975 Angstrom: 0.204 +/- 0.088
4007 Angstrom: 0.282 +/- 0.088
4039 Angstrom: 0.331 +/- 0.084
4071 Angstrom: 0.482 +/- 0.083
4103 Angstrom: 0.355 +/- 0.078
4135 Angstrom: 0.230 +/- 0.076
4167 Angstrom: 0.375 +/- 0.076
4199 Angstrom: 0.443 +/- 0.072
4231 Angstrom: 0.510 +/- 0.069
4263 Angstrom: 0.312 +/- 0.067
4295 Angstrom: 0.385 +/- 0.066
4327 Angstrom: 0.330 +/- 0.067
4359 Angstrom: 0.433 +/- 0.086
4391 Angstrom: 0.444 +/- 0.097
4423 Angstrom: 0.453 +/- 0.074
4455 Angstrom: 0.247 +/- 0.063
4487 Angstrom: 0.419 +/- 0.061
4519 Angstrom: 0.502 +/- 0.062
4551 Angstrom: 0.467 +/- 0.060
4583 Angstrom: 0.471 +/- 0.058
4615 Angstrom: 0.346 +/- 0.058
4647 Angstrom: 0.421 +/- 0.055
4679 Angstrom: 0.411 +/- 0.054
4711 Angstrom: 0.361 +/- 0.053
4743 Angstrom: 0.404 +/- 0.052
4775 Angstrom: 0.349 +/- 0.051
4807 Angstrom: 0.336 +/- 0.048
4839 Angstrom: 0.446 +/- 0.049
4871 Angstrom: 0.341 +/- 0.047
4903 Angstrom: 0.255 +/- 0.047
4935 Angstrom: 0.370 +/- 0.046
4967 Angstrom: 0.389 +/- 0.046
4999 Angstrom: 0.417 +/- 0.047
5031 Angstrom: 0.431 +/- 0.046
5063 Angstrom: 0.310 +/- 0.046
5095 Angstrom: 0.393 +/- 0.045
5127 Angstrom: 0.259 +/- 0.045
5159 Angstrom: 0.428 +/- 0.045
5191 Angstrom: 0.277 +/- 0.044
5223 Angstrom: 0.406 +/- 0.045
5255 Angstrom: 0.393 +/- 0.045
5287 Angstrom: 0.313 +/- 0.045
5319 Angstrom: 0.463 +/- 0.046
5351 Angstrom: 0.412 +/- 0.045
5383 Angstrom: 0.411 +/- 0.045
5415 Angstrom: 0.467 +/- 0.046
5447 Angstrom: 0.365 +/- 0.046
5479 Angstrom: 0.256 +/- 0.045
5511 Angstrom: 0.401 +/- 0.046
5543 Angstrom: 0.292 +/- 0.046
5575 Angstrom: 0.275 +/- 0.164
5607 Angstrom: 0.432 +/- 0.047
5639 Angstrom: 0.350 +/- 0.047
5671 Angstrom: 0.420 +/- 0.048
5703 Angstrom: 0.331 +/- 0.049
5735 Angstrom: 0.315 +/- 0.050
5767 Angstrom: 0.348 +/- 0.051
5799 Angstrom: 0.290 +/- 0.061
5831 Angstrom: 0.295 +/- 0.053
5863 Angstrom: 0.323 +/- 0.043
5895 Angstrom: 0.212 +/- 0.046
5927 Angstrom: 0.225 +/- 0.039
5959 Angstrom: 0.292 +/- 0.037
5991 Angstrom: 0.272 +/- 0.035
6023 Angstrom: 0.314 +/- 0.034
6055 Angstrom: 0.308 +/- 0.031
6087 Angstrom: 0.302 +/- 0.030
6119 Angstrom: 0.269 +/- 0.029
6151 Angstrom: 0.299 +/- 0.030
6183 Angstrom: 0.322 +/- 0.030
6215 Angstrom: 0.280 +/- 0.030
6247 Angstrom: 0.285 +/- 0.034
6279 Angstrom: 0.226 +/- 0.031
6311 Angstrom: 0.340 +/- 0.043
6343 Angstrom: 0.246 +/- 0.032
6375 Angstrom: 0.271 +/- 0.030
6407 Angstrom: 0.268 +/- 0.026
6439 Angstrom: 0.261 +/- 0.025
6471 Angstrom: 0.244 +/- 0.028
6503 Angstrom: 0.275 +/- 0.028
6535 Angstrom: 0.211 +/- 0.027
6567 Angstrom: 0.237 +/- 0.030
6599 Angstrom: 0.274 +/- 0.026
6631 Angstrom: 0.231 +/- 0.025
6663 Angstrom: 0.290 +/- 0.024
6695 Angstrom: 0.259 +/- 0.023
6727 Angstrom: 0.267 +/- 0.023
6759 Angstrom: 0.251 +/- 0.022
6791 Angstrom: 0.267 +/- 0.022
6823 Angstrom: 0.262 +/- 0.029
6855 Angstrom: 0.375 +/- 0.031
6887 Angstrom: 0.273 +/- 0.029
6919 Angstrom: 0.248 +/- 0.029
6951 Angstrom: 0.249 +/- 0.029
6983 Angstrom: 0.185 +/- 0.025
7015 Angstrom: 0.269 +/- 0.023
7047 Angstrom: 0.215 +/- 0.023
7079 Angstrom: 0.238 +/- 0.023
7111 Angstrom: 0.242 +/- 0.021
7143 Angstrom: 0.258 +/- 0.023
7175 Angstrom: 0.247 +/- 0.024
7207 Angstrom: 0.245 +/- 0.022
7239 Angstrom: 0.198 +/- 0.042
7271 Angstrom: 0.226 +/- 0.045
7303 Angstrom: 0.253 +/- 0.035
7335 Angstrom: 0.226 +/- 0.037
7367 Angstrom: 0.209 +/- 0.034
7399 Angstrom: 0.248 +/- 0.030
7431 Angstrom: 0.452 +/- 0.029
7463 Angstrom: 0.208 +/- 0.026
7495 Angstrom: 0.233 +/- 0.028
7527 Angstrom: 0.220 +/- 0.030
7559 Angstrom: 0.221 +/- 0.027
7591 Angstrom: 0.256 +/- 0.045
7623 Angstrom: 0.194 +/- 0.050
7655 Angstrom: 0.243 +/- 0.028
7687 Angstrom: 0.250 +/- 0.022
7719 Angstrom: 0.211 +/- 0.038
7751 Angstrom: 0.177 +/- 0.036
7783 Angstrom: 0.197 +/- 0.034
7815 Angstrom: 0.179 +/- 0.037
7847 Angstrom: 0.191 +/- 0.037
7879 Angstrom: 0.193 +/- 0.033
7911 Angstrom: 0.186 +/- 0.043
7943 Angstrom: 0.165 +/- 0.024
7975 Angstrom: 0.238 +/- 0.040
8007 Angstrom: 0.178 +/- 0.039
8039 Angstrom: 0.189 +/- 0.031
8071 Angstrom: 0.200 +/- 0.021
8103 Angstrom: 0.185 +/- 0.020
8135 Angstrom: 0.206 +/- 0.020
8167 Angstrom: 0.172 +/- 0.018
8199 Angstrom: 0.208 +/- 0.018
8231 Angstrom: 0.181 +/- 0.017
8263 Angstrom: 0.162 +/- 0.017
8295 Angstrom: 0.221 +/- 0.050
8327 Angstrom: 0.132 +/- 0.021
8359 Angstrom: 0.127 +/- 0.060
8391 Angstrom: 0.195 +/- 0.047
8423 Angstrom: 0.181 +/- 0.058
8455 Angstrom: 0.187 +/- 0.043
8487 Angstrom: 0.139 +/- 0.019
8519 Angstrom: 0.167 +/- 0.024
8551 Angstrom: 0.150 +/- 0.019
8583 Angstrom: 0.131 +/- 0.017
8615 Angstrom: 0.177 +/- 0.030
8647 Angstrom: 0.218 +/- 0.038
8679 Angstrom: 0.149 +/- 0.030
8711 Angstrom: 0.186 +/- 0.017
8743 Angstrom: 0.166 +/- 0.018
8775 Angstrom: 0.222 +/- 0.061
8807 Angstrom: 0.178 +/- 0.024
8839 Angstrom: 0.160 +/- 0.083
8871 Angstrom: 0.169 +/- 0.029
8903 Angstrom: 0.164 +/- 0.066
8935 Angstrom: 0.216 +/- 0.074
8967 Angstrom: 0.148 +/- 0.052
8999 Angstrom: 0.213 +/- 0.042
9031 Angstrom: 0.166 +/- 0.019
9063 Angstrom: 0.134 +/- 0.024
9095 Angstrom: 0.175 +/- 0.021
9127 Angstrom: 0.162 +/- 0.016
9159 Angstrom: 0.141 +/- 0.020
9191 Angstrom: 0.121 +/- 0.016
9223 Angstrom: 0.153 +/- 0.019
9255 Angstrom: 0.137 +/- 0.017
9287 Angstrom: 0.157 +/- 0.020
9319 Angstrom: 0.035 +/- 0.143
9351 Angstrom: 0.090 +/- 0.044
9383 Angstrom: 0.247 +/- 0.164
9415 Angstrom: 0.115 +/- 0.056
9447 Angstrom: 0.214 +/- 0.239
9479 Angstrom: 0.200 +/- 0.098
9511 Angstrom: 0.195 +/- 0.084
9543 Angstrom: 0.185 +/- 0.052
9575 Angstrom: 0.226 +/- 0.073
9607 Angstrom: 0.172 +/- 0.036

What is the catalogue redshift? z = 0.133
